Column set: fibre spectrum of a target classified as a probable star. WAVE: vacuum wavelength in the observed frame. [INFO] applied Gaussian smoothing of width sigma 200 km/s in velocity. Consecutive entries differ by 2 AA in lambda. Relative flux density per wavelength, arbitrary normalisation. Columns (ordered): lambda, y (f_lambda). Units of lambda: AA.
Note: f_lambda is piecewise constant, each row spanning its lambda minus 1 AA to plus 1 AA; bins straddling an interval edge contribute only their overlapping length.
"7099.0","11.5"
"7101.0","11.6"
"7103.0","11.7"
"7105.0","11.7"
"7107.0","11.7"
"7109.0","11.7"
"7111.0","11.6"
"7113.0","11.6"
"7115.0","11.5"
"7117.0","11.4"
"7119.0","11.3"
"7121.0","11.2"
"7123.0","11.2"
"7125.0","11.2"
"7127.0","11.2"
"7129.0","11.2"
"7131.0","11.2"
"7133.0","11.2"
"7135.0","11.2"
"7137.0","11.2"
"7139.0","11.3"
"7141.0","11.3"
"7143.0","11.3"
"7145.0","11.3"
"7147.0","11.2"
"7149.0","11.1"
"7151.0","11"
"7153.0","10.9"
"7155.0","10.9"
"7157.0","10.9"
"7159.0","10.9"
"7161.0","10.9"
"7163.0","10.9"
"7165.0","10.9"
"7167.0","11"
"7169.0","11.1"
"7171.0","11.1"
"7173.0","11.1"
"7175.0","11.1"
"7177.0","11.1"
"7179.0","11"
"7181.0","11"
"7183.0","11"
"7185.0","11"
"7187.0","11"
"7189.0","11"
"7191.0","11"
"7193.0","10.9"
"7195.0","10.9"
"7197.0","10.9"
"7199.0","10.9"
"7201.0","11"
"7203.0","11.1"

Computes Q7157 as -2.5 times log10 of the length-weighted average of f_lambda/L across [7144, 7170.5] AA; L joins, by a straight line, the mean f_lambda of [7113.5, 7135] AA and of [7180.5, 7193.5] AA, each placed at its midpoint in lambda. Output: 0.01 mag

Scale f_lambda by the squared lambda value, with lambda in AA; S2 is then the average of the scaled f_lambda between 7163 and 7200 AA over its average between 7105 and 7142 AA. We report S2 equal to 1.0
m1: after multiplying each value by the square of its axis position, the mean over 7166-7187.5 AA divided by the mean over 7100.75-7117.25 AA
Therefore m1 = 0.97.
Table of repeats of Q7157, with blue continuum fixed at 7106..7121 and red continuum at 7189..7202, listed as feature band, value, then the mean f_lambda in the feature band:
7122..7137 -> 0.02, 11.2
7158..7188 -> 0.01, 11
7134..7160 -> 0.02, 11.1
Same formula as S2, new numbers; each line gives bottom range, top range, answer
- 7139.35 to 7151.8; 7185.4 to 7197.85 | 0.99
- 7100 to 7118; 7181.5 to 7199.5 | 0.97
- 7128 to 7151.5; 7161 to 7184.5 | 0.99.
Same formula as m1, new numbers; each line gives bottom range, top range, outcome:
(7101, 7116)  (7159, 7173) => 0.96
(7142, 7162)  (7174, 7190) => 1.01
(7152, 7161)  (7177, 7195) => 1.02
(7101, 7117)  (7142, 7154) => 0.97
